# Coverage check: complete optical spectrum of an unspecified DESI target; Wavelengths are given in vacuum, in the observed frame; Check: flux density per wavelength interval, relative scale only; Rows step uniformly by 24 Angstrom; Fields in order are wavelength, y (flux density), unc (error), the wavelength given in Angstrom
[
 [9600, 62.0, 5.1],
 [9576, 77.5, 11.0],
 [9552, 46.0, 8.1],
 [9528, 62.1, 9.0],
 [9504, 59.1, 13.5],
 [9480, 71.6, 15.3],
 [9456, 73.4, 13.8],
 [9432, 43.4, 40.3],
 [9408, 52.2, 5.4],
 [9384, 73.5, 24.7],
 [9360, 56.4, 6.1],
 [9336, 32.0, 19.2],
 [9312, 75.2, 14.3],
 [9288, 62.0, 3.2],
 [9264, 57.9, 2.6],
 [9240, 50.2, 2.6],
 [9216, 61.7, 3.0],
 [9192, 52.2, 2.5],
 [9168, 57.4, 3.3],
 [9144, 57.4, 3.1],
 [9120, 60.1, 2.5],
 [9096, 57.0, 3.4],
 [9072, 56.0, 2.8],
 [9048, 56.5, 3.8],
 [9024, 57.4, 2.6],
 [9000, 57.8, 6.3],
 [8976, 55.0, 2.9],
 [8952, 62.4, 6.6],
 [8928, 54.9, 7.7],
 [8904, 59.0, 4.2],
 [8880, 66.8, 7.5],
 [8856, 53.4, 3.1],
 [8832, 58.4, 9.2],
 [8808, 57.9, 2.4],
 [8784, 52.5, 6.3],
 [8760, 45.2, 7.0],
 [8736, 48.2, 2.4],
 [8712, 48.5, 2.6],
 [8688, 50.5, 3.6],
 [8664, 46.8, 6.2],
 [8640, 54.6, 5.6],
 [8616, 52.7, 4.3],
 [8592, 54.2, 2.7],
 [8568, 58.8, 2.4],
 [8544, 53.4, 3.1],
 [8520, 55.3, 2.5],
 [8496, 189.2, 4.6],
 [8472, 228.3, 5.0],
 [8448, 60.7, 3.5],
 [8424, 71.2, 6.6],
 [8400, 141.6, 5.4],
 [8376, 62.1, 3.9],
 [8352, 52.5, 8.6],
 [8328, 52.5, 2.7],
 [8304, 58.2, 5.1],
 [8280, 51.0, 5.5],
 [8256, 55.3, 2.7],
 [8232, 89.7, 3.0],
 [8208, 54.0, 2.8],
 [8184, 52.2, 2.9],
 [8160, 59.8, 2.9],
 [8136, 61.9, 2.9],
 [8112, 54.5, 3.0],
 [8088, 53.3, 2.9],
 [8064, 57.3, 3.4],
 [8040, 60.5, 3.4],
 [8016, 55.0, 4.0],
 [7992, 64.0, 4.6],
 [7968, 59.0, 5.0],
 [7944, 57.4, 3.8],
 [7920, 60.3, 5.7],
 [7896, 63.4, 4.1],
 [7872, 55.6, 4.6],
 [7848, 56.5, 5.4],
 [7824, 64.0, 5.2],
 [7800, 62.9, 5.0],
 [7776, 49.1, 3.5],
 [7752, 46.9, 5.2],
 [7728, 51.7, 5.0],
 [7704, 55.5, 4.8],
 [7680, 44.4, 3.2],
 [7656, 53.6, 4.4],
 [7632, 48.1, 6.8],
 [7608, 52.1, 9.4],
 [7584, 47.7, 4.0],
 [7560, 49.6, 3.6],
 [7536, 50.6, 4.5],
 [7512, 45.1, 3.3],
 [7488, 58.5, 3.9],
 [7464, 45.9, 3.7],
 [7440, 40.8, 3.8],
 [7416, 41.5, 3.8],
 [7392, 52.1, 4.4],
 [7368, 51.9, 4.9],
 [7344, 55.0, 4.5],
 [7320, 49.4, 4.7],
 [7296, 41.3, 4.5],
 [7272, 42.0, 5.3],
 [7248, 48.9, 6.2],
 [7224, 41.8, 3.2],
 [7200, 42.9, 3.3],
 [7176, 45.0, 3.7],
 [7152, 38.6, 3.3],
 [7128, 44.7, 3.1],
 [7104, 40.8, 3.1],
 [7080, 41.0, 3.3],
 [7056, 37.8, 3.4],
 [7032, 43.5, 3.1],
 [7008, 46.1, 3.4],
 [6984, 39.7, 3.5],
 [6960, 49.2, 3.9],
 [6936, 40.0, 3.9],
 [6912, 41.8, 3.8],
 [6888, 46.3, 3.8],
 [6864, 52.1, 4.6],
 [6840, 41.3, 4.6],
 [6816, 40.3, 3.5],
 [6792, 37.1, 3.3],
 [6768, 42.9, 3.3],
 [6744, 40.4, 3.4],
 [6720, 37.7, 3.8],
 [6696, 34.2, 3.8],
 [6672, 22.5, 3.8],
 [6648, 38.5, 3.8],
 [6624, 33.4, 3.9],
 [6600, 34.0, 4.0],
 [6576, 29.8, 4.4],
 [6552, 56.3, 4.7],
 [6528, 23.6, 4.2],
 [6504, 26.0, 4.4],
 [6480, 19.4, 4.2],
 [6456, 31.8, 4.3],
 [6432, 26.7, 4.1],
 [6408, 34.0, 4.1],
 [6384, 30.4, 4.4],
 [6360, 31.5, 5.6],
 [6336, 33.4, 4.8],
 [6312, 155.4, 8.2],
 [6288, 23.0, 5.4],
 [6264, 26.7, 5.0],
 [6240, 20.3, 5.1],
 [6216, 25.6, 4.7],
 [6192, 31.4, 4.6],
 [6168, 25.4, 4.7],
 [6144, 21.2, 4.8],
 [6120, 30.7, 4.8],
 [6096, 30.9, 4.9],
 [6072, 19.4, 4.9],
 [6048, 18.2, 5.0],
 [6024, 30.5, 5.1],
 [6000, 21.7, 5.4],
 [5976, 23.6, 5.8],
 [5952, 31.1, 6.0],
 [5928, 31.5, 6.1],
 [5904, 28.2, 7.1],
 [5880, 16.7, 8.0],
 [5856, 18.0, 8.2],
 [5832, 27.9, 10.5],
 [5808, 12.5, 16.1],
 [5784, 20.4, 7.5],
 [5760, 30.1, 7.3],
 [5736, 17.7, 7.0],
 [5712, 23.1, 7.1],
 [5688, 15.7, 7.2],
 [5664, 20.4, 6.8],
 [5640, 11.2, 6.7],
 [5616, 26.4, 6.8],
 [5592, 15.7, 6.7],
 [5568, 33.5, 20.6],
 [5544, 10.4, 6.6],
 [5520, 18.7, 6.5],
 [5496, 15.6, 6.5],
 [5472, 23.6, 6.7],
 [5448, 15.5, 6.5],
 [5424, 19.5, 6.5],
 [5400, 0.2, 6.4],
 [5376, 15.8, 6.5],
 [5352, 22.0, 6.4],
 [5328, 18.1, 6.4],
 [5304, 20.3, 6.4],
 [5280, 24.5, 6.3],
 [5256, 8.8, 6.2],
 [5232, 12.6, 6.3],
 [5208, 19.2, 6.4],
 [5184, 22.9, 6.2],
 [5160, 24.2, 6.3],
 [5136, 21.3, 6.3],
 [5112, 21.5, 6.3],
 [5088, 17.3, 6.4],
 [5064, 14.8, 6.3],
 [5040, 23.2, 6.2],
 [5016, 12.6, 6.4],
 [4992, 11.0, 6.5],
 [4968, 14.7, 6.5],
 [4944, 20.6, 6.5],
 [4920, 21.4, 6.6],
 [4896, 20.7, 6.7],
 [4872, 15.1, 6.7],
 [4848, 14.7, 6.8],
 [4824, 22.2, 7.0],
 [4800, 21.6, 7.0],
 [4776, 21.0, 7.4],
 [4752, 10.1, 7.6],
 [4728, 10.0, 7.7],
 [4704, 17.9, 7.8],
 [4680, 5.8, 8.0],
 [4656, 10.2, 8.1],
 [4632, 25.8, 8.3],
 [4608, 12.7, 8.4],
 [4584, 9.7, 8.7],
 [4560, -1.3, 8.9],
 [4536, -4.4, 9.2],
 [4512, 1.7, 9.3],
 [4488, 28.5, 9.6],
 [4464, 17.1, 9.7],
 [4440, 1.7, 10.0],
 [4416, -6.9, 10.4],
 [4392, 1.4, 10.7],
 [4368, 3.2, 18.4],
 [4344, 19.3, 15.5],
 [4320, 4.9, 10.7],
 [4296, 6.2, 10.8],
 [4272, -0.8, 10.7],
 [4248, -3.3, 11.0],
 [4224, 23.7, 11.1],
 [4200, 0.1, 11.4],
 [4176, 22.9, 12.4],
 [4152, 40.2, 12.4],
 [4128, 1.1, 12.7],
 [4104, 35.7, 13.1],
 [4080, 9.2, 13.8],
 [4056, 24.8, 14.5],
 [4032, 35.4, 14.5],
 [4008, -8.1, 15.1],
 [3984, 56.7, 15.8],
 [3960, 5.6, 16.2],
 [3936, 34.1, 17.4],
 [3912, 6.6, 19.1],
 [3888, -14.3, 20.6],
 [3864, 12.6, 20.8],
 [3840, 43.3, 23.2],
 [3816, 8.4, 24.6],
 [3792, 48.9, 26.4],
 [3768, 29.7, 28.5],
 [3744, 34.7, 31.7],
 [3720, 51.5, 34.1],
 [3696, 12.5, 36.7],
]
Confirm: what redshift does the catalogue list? 0.694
